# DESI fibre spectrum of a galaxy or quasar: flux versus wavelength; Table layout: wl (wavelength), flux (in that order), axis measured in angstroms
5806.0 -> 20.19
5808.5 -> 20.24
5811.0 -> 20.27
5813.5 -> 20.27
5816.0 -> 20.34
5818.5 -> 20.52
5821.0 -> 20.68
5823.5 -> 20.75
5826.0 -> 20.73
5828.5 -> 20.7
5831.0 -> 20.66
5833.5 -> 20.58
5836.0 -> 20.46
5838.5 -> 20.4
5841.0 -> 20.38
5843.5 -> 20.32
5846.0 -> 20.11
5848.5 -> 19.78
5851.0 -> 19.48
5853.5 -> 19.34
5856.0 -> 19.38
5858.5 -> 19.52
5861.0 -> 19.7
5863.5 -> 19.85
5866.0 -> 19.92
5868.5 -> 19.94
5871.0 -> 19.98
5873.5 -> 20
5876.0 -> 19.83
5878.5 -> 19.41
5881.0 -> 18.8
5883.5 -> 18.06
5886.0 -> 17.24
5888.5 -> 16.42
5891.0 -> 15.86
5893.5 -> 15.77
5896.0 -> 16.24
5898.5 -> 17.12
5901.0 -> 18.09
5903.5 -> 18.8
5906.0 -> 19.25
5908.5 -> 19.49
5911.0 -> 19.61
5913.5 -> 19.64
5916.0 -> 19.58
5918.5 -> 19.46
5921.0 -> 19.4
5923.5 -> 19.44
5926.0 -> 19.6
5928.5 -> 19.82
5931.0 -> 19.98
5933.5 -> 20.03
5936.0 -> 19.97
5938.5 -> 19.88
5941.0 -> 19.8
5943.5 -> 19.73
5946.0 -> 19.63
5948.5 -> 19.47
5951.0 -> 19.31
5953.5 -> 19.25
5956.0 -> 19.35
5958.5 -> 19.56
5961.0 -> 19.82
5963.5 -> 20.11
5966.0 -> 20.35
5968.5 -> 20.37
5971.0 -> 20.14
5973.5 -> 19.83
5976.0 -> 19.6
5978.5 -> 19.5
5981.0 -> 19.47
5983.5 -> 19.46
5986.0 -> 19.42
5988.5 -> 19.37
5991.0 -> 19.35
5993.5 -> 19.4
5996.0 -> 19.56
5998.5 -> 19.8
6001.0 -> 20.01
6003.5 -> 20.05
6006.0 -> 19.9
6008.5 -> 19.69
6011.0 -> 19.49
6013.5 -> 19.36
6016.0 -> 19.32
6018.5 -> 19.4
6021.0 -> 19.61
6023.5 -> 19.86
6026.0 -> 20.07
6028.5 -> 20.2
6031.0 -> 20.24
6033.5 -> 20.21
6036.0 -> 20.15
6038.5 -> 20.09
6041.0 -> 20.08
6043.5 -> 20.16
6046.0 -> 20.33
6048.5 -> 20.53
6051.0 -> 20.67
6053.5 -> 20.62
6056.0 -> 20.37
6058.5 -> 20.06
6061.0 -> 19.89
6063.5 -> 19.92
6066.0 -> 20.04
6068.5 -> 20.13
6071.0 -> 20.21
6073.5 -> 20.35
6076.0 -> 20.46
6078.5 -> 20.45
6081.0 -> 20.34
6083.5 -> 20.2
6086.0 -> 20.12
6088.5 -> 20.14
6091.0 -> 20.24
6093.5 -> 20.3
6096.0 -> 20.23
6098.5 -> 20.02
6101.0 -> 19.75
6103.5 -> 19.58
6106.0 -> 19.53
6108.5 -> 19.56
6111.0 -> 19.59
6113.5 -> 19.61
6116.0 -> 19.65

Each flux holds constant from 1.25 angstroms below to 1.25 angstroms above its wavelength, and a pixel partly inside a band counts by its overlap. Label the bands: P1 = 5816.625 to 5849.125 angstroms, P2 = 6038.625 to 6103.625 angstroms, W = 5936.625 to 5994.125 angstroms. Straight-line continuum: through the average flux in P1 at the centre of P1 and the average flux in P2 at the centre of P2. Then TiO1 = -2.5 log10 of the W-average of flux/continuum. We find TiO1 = 0.04 mag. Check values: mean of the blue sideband 20.5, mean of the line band 19.7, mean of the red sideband 20.2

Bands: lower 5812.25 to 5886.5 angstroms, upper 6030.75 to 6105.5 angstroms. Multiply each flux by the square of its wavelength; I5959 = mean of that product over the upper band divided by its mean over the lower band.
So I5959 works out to 1.1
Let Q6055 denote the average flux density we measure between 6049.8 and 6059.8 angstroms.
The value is 20.4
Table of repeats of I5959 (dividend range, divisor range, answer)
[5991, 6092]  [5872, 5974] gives 1.09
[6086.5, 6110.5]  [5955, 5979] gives 1.05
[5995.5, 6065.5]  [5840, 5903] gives 1.12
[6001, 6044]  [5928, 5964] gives 1.03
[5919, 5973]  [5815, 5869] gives 1.02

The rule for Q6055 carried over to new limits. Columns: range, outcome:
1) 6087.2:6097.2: 20.2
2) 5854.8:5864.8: 19.6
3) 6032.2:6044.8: 20.1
